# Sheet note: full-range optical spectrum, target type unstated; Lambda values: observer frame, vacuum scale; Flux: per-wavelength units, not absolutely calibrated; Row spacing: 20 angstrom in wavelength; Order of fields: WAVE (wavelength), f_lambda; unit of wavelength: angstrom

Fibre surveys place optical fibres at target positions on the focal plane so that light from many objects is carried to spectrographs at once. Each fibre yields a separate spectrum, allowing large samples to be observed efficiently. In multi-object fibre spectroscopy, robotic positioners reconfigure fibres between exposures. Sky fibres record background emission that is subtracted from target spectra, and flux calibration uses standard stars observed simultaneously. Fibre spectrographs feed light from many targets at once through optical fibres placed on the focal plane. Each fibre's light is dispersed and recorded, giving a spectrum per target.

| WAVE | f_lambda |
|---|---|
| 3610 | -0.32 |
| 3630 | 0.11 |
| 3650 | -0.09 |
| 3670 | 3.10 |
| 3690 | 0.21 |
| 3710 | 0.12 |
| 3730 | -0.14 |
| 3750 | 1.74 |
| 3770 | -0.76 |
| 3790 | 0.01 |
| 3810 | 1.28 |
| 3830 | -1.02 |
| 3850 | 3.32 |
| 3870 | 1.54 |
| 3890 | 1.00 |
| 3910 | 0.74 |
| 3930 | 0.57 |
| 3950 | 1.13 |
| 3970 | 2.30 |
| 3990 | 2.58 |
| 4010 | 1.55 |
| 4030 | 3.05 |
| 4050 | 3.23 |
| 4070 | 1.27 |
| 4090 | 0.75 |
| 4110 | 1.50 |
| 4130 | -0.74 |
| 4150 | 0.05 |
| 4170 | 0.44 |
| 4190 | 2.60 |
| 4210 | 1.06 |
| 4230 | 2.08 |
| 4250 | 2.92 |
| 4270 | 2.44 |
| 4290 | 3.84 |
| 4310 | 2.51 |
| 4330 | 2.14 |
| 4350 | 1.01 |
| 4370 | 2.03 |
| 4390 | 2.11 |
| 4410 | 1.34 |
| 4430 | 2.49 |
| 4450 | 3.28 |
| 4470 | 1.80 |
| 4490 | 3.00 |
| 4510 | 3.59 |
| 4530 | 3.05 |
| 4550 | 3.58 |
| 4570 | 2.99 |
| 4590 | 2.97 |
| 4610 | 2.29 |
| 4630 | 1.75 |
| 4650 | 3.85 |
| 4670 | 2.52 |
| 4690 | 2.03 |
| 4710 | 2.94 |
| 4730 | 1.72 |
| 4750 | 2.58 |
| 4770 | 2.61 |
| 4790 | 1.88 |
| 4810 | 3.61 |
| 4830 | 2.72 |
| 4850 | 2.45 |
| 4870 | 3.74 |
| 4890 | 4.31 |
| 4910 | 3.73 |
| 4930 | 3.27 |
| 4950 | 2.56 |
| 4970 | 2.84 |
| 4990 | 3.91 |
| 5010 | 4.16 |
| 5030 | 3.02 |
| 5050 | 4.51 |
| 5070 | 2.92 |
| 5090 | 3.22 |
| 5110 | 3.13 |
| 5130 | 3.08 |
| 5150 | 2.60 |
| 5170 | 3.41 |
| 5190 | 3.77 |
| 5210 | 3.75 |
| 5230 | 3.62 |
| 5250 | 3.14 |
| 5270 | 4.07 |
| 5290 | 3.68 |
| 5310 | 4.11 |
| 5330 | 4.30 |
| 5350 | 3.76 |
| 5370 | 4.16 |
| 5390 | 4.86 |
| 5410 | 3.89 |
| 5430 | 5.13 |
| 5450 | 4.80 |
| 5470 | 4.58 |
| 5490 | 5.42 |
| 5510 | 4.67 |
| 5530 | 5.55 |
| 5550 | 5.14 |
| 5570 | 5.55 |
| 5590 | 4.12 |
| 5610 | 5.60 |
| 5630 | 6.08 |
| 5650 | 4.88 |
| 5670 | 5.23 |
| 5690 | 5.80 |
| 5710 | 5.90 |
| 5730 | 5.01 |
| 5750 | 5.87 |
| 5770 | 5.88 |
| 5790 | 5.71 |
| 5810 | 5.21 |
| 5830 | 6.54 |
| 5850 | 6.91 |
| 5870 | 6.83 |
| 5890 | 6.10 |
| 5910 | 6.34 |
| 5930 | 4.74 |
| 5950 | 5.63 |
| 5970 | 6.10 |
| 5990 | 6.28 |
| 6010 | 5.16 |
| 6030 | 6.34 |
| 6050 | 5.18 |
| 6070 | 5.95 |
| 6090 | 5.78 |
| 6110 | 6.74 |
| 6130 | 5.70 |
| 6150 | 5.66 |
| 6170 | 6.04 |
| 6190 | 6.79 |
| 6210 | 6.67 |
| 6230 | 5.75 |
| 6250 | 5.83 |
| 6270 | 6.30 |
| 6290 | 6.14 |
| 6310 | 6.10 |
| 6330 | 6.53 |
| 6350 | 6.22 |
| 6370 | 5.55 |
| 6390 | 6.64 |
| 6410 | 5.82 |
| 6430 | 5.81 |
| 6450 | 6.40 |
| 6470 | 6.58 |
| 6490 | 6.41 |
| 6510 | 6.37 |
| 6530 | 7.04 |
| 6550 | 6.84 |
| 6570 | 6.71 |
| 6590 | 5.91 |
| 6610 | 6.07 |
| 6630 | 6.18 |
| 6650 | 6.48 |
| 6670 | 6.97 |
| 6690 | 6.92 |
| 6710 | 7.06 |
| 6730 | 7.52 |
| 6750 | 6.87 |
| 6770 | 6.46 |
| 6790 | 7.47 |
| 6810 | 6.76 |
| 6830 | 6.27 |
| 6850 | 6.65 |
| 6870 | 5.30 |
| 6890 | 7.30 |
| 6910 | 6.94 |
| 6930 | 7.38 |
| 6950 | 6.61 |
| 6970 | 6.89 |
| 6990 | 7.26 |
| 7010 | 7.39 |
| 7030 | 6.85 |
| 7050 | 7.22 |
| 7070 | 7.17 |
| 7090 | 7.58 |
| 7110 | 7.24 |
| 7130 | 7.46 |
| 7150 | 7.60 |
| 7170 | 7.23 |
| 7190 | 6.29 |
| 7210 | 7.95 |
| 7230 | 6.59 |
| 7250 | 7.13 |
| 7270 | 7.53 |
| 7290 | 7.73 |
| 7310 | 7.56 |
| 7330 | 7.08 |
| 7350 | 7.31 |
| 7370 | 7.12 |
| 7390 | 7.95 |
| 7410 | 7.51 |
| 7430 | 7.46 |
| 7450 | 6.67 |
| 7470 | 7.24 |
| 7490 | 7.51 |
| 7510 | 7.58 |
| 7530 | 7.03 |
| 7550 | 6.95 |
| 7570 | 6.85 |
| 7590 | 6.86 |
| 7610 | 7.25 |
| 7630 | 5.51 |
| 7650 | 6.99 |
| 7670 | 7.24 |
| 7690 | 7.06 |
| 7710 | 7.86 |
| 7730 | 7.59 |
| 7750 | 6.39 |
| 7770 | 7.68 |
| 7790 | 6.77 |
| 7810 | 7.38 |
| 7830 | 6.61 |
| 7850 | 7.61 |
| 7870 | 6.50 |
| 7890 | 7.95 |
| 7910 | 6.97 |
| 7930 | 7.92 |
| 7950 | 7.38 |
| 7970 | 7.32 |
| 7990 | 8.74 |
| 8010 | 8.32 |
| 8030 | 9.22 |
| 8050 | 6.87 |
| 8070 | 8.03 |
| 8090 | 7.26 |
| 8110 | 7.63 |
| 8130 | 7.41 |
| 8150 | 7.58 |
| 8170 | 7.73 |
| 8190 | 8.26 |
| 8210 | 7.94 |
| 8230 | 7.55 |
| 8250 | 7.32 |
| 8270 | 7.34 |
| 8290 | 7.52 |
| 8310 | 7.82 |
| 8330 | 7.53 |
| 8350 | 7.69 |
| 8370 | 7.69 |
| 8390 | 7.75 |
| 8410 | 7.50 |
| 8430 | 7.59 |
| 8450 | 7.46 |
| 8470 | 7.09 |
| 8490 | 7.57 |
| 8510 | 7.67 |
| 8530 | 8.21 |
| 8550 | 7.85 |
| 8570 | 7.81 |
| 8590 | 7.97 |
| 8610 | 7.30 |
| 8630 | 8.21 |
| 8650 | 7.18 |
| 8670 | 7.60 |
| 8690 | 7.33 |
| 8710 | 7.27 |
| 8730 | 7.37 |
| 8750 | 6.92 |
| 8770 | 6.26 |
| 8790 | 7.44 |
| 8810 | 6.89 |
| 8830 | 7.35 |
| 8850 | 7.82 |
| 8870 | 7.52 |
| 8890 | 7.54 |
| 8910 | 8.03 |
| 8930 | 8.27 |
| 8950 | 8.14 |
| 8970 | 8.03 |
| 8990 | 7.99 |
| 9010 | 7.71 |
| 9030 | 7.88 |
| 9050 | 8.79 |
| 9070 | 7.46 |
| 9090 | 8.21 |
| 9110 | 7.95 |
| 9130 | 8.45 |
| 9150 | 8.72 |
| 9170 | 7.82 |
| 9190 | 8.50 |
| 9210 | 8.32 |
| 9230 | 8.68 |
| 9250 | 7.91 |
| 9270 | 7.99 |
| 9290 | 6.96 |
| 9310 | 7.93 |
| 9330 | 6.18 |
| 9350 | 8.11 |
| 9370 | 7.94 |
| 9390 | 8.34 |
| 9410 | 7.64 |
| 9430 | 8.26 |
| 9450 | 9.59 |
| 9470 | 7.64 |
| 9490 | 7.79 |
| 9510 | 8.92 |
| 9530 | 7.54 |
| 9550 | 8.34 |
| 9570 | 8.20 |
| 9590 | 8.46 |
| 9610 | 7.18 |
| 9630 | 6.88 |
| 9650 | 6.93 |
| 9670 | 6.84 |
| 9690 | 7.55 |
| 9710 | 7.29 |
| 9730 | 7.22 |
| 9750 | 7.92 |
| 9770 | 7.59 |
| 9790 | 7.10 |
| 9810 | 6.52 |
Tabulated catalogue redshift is 0.22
